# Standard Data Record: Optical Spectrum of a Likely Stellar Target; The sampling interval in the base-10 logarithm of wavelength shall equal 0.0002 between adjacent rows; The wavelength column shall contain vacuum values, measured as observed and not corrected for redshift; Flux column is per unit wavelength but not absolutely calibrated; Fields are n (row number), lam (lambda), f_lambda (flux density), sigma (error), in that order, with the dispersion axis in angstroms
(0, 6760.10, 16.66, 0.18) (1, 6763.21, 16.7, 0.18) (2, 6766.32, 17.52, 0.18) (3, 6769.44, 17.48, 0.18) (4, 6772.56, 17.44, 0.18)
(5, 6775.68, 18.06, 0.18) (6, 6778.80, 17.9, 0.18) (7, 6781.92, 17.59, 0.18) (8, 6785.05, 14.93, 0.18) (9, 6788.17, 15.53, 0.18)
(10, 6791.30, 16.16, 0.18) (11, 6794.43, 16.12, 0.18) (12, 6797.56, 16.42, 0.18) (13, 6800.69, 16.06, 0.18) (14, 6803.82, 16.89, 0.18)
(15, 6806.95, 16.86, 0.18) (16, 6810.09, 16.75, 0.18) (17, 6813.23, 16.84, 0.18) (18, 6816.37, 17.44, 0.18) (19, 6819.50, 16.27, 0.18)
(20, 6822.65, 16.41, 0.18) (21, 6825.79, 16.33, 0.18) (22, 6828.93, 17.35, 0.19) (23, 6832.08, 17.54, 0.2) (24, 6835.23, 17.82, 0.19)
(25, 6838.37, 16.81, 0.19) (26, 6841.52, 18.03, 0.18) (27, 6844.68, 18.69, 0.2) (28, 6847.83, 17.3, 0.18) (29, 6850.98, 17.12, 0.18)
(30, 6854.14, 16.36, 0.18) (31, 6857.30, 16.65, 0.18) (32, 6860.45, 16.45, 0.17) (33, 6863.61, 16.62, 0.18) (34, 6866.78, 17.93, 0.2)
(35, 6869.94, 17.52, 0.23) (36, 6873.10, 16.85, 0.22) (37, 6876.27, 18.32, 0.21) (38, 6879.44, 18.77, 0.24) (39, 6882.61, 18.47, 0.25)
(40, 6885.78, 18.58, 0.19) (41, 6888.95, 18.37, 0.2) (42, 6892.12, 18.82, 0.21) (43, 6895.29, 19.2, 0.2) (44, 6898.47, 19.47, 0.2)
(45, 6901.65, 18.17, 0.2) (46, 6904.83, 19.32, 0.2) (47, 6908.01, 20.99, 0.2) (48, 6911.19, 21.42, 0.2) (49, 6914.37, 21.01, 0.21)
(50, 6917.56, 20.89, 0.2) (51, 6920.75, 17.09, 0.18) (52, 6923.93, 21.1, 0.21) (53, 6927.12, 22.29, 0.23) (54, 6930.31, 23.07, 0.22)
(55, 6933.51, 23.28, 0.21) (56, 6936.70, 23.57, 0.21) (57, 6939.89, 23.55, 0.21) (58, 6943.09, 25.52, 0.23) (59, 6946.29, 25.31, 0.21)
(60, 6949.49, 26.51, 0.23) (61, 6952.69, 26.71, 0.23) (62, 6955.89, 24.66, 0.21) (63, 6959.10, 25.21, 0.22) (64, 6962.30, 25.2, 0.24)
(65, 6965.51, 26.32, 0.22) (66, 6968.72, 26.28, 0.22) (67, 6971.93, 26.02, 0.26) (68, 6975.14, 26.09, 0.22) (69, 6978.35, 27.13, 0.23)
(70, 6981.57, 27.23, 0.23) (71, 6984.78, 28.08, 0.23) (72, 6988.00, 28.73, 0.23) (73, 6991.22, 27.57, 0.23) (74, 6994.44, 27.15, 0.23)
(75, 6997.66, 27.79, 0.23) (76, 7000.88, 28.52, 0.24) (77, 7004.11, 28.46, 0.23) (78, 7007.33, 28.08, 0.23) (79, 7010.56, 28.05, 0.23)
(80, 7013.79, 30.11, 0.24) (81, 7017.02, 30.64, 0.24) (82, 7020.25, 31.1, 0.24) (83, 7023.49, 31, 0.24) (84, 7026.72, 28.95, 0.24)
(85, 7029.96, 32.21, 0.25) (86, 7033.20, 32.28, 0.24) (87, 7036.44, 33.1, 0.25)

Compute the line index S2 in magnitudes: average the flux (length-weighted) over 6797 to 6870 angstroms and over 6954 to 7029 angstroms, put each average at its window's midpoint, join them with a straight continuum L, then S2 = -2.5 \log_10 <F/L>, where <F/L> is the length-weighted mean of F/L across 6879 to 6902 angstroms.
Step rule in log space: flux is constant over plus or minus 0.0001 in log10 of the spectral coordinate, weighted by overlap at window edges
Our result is 0.12 mag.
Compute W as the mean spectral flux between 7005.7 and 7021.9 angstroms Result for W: 29.6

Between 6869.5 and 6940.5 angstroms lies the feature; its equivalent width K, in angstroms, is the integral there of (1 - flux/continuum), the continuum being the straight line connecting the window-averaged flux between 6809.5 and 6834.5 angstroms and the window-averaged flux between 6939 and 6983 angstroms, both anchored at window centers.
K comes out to 7.3 angstroms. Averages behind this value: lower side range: 16.9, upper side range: 25.9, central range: 20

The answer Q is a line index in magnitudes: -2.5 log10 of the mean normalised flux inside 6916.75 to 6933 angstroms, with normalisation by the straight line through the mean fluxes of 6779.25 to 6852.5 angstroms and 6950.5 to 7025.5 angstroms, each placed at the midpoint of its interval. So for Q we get 0.130 mag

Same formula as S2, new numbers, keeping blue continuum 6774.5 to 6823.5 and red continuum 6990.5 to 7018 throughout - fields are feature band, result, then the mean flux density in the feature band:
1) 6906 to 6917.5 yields 0.10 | 21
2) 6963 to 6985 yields 0.01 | 26.6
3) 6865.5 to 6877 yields 0.18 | 17.6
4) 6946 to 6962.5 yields 0.00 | 25.7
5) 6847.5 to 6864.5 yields 0.19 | 16.7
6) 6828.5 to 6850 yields 0.08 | 17.6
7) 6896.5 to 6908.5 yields 0.17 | 19.3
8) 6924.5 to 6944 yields 0.05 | 23.3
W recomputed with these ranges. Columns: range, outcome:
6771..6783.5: 17.7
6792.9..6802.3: 16.2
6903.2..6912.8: 20.6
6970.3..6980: 26.4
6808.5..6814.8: 16.8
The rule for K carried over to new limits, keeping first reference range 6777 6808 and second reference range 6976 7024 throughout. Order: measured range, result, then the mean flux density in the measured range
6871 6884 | 2.0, 18.1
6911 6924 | 2.0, 20.1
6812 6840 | 2.2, 17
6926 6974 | 1.3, 24.9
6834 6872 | 5.1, 17.3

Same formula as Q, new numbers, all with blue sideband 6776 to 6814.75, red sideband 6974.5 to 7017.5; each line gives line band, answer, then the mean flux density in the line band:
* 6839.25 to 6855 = 0.12 mag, 17.5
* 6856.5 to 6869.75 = 0.20 mag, 17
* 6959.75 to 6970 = 0.02 mag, 25.9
